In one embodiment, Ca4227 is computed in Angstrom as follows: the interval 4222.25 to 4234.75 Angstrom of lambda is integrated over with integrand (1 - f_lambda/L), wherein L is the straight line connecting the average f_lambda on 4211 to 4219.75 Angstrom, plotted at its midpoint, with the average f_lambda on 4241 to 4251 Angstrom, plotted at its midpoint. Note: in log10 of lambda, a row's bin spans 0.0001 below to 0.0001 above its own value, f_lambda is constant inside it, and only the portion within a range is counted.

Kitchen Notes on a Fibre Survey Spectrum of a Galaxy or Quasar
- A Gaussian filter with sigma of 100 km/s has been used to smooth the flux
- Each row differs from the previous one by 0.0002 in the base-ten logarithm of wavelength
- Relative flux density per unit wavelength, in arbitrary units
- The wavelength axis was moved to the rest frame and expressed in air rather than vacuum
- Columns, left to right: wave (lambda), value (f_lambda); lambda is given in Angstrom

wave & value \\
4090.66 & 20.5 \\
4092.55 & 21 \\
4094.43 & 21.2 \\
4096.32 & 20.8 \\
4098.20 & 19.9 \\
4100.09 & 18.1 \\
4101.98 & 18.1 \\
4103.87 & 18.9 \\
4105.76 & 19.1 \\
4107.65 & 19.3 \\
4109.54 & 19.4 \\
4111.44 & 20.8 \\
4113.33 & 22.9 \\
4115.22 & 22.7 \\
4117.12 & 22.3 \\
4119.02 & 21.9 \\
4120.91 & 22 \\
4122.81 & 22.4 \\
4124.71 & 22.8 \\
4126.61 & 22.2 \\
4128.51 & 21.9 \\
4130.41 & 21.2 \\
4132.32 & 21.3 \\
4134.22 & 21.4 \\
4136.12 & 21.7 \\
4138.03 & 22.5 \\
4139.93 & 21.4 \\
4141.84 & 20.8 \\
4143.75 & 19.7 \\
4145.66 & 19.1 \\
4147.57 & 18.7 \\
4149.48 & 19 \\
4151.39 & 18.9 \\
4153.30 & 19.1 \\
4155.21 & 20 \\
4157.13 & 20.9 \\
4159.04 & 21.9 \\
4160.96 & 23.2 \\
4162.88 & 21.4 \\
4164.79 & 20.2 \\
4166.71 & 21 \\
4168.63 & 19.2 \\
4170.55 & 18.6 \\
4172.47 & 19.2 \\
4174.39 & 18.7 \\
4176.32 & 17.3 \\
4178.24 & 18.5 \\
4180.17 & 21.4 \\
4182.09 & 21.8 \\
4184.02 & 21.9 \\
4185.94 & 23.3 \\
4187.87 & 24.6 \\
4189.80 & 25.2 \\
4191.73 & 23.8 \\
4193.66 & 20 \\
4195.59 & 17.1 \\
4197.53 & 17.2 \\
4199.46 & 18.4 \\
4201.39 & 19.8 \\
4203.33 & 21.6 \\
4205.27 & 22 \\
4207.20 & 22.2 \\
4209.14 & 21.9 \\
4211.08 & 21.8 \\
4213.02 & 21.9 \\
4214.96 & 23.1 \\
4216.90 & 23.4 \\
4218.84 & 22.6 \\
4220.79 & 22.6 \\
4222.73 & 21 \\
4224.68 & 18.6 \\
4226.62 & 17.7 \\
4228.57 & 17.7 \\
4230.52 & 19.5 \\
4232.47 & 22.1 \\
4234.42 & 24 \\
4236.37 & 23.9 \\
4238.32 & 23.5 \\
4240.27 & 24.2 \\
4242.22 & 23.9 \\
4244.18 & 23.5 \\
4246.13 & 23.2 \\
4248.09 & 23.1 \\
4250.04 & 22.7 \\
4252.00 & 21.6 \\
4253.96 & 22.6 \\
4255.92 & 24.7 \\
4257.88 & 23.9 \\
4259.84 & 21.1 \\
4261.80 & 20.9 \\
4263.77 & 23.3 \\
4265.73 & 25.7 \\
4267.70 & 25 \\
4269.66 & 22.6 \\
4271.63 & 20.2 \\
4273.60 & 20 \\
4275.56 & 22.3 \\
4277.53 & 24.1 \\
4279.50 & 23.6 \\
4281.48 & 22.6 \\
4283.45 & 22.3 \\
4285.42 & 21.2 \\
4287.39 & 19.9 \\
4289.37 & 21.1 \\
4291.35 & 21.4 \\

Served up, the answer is 1.7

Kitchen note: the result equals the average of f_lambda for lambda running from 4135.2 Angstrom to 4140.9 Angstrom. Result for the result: 21.9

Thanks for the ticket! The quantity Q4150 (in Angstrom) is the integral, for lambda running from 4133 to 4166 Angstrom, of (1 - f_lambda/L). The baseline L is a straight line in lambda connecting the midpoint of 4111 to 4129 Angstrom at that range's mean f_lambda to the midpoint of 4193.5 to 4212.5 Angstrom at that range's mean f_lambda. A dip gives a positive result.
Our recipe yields 1.4 Angstrom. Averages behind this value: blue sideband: 22.2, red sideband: 20.2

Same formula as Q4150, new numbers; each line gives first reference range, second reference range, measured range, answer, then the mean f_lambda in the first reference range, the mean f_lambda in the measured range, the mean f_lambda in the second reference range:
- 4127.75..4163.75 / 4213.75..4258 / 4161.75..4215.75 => 1.6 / 20.7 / 20.8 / 22.3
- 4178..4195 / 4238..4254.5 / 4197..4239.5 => 2.8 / 22.3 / 21.3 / 23.1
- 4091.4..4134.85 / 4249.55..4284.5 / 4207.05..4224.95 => 0.1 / 20.9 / 22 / 22.7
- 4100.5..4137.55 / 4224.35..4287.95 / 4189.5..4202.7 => 1.1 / 21.1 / 20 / 22.3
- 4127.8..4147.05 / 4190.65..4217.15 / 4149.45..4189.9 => 0.7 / 21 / 20.6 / 21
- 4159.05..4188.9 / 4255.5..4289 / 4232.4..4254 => -1.3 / 20.7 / 23.3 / 22.5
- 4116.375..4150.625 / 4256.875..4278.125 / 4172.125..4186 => 1.0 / 21.2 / 20.1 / 22.6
